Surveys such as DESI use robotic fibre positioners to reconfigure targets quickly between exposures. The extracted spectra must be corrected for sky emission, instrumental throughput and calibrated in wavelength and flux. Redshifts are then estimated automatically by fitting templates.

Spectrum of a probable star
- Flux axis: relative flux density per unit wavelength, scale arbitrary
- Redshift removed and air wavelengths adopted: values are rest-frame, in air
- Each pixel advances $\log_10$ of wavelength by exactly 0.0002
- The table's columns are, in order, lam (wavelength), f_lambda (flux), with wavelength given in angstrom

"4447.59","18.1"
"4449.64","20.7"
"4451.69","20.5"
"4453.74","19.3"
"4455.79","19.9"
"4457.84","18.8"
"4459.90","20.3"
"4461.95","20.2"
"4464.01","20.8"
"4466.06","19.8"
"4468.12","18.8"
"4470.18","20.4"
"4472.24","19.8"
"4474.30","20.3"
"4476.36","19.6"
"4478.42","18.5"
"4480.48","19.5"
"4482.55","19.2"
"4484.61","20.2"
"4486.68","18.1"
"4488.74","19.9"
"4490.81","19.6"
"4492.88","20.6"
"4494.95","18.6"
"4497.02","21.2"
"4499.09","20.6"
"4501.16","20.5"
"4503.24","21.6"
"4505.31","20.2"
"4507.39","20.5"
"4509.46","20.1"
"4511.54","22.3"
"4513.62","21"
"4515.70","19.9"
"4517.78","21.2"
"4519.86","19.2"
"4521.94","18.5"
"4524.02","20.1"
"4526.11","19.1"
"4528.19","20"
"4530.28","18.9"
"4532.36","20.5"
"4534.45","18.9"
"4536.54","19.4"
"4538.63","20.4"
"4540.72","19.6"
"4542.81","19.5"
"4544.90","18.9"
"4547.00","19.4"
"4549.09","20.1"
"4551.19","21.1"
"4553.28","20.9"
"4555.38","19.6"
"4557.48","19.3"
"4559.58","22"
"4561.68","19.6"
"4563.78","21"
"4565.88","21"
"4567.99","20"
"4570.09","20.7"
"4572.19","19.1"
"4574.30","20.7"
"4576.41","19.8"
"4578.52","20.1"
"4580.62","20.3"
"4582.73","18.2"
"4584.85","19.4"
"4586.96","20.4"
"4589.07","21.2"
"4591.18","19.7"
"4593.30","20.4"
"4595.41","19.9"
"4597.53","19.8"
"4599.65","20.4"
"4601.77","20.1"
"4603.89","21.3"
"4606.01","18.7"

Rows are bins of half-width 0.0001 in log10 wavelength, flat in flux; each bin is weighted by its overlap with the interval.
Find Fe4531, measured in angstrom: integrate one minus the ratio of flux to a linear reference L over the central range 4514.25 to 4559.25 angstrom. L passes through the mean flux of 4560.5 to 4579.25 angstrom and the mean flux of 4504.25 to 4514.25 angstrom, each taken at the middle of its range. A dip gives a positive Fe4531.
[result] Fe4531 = 1.7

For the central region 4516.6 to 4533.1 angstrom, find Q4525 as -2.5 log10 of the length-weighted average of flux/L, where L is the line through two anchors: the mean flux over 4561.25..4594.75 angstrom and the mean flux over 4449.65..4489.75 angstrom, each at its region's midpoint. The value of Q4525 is 0.013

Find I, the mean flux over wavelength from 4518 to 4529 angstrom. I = 19.5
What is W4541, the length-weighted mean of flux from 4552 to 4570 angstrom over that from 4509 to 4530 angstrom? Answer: 1.0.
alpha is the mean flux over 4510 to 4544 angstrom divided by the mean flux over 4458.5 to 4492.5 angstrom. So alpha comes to 1.0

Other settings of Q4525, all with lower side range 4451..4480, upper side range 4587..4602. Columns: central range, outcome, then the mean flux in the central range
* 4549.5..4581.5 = -0.01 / 20.3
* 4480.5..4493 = 0.02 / 19.5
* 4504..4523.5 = -0.02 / 20.3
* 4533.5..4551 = 0.02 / 19.6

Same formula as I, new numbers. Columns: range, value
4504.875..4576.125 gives 20.1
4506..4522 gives 20.4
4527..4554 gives 19.8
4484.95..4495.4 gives 19.5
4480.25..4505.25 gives 20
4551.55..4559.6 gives 20.3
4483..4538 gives 20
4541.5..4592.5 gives 20.1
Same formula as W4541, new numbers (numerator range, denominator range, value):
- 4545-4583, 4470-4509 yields 1.01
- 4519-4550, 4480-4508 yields 0.97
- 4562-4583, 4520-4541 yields 1.03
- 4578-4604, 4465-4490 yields 1.03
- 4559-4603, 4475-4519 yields 1.00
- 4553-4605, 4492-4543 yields 1.00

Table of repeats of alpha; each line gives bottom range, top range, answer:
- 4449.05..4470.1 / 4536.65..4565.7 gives 1.01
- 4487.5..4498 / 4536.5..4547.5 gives 0.98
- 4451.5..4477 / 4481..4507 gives 1.01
